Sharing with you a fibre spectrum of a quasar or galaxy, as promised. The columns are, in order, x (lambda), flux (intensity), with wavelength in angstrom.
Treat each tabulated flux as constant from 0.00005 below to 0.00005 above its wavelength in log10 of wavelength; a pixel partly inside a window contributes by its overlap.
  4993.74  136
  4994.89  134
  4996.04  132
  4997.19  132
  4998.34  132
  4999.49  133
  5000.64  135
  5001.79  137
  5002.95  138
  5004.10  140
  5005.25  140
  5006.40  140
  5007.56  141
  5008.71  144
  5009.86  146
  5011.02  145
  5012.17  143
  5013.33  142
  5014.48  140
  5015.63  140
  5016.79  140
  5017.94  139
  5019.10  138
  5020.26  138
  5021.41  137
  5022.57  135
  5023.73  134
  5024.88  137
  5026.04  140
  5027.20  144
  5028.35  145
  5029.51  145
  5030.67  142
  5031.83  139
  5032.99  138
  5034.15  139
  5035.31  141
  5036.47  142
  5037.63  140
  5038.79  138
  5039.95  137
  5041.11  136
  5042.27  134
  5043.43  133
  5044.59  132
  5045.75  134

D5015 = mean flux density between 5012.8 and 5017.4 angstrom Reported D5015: 141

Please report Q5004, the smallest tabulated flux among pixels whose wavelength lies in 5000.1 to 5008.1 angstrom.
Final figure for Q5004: 135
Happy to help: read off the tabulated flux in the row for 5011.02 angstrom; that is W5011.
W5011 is 145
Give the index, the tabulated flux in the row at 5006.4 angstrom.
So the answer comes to 140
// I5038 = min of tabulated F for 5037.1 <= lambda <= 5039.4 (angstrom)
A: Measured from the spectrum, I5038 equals 138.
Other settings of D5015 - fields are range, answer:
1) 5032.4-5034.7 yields 138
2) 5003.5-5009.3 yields 141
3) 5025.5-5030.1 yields 144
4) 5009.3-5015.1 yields 143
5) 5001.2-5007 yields 139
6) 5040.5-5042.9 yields 135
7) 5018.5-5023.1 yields 137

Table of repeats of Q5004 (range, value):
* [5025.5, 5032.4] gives 139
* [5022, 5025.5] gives 134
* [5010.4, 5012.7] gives 143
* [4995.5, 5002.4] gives 132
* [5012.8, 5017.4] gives 140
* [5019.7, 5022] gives 137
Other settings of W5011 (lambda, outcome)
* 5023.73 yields 134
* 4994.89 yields 134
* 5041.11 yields 136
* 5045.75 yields 134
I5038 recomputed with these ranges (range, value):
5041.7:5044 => 133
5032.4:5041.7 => 136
